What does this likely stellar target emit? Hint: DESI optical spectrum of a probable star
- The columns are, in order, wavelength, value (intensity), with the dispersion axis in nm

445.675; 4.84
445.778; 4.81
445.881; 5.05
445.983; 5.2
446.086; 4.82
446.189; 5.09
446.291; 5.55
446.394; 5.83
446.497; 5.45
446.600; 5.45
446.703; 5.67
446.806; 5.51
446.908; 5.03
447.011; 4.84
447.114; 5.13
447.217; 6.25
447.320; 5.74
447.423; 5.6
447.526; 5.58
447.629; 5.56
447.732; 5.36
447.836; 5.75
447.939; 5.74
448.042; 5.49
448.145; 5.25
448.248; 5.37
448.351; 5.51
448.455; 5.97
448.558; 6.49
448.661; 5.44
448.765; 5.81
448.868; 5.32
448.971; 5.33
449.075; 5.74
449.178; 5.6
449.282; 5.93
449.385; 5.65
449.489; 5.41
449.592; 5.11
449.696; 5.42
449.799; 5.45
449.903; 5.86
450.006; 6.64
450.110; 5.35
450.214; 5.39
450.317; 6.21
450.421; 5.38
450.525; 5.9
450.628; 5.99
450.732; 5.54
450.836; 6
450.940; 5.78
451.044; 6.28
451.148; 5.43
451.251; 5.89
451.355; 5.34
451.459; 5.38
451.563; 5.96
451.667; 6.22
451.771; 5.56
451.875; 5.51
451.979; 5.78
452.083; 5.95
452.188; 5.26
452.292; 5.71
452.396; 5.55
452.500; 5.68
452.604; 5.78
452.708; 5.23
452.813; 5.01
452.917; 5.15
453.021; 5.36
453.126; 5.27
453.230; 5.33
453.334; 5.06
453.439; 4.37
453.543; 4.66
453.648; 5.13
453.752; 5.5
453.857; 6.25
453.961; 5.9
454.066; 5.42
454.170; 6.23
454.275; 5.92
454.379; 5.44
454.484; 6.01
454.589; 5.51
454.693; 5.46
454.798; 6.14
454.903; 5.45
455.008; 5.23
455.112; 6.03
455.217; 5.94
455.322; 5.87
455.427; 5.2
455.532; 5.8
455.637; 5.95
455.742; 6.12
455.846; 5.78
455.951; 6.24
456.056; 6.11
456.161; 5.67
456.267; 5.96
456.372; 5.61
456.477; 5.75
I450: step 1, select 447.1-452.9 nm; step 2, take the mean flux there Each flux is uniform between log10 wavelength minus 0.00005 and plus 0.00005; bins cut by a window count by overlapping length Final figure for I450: 5.65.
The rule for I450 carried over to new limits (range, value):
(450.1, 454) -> 5.55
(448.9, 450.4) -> 5.64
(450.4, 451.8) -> 5.77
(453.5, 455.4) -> 5.67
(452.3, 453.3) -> 5.39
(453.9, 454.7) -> 5.76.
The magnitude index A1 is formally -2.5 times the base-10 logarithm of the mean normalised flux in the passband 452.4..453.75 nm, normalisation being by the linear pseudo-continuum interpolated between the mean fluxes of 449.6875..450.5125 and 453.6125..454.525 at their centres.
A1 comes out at 0.11 mag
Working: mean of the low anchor 5.74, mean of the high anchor 5.77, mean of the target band 5.2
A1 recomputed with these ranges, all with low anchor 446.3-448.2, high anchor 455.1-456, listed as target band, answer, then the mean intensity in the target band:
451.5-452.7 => 0.004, 5.7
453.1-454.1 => 0.099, 5.29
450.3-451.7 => -0.022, 5.79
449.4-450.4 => -0.002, 5.64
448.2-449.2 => -0.016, 5.66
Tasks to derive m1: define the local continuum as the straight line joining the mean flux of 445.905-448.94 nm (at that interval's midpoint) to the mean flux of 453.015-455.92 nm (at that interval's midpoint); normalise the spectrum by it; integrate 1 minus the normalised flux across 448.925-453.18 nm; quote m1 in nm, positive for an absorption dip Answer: -0.06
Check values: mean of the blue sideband 5.51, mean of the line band 5.63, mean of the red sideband 5.59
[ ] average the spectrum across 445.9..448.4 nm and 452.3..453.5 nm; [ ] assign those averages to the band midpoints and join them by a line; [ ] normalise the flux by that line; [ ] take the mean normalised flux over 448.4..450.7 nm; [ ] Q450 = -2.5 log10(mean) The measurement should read -0.06 mag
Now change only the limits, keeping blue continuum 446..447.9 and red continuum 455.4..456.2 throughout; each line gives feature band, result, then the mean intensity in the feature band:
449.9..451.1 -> -0.044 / 5.86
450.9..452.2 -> -0.010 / 5.73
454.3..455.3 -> 0.026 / 5.7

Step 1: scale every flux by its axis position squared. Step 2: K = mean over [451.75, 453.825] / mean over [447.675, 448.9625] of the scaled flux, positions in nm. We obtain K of 0.97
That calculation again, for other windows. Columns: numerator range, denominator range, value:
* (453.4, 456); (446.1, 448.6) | 1.06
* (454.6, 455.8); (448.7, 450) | 1.05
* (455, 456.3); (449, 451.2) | 1.05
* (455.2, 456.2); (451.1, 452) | 1.05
